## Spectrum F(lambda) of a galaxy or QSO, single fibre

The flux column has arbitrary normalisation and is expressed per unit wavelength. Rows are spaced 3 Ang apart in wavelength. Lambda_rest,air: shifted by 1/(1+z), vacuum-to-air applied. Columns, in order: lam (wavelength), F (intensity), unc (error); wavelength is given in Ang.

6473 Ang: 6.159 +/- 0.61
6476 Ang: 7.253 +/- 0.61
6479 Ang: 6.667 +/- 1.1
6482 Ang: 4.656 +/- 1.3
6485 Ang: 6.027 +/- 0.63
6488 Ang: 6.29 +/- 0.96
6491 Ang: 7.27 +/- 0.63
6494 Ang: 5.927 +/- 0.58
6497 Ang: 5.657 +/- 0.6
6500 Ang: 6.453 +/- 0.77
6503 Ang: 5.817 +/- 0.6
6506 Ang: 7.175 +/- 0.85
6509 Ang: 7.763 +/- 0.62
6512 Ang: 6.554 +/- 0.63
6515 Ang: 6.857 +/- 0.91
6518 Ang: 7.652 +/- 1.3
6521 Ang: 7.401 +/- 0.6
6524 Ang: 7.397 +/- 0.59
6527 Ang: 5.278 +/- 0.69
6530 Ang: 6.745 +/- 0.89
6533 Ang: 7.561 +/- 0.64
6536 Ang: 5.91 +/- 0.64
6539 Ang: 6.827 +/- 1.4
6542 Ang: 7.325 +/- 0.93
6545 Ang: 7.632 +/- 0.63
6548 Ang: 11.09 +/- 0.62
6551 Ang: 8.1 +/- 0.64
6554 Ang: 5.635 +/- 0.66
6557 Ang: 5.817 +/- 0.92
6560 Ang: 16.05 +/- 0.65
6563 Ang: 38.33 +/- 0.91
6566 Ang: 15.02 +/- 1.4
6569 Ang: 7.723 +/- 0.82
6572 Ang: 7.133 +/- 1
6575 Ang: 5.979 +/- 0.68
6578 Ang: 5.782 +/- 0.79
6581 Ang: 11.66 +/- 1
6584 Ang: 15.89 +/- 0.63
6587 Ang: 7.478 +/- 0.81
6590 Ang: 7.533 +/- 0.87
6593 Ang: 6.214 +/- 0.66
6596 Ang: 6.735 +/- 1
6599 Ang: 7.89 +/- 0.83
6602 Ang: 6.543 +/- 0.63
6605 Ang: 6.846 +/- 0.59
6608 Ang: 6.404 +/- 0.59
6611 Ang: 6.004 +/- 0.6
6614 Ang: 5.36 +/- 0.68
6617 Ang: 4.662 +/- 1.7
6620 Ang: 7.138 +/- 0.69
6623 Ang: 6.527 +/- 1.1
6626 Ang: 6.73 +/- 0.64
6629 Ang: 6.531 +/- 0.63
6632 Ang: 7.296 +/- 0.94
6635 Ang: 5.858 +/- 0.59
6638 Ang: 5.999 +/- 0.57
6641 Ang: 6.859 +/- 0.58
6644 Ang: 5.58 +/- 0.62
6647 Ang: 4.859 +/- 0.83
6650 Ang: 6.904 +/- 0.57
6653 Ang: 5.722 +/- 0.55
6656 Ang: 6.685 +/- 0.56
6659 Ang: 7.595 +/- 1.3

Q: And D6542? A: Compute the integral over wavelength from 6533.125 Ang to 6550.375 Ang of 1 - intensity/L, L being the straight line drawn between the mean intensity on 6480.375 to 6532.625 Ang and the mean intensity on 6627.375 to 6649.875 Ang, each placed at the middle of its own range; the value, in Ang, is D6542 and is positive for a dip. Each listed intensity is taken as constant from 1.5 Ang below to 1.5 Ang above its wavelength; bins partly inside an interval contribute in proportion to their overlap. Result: -3.5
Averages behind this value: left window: 6.55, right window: 6.19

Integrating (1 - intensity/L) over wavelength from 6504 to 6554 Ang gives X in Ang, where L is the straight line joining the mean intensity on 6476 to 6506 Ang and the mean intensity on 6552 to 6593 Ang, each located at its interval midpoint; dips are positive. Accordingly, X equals 7.4 Ang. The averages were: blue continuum 6.2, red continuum 11.3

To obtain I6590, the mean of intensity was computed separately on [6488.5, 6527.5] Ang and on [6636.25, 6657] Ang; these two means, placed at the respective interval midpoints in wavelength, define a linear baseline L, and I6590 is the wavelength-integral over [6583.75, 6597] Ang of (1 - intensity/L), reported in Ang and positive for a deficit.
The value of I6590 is -3.8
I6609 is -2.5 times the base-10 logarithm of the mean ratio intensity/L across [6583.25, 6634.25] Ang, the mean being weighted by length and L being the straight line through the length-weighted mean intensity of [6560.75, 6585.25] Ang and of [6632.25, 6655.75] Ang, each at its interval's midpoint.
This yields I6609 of 0.349 mag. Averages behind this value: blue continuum 13.5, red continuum 6.08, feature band 7.02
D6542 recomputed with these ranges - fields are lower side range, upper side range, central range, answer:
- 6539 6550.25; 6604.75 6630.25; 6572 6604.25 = -4.5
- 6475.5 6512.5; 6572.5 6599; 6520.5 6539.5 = 1.2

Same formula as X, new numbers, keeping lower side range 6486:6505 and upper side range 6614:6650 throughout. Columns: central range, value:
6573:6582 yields -1.9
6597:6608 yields -1.4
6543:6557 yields -3.6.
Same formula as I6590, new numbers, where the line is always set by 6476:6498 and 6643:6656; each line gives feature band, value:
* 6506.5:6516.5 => -1.6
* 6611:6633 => -1.3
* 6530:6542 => -1.5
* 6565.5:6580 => -4.7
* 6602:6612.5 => -0.9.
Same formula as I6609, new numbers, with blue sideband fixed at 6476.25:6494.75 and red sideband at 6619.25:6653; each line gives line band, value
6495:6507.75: -0.010 mag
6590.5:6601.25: -0.108 mag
